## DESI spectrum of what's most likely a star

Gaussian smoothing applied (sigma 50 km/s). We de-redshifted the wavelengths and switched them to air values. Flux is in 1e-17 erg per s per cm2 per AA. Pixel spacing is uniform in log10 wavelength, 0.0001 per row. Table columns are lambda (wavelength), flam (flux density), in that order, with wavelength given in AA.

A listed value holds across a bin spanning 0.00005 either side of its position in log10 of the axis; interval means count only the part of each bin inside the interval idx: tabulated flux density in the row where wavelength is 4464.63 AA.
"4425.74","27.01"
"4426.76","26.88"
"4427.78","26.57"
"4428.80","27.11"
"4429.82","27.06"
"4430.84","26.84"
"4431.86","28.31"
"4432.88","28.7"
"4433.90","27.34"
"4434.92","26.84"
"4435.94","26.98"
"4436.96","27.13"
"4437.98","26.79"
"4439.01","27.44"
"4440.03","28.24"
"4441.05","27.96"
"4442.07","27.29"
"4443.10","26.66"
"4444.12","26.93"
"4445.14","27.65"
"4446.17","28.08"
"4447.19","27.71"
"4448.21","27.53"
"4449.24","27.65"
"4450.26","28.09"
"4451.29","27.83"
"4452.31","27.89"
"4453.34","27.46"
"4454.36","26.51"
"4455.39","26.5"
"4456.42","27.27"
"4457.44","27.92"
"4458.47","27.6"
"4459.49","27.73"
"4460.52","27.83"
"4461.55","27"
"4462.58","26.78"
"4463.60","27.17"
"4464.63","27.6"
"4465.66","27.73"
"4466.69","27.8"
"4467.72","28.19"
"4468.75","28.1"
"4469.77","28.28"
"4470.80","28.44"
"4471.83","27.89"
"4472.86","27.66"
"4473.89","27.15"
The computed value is 27.6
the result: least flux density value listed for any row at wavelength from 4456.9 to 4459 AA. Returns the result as 27.6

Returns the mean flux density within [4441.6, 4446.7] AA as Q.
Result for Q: 27.3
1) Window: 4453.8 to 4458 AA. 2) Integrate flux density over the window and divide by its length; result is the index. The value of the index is 27.1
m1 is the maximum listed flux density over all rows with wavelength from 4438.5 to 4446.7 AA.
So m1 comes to 28.24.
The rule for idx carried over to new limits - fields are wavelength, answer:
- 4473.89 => 27.15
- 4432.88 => 28.7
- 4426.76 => 26.88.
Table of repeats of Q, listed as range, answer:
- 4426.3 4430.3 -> 26.9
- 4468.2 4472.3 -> 28.2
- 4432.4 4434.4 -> 28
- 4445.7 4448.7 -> 27.8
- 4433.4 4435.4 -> 27.1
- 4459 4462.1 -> 27.4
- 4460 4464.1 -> 27.2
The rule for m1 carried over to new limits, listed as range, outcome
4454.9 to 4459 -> 27.92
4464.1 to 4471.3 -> 28.44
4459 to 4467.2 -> 27.83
